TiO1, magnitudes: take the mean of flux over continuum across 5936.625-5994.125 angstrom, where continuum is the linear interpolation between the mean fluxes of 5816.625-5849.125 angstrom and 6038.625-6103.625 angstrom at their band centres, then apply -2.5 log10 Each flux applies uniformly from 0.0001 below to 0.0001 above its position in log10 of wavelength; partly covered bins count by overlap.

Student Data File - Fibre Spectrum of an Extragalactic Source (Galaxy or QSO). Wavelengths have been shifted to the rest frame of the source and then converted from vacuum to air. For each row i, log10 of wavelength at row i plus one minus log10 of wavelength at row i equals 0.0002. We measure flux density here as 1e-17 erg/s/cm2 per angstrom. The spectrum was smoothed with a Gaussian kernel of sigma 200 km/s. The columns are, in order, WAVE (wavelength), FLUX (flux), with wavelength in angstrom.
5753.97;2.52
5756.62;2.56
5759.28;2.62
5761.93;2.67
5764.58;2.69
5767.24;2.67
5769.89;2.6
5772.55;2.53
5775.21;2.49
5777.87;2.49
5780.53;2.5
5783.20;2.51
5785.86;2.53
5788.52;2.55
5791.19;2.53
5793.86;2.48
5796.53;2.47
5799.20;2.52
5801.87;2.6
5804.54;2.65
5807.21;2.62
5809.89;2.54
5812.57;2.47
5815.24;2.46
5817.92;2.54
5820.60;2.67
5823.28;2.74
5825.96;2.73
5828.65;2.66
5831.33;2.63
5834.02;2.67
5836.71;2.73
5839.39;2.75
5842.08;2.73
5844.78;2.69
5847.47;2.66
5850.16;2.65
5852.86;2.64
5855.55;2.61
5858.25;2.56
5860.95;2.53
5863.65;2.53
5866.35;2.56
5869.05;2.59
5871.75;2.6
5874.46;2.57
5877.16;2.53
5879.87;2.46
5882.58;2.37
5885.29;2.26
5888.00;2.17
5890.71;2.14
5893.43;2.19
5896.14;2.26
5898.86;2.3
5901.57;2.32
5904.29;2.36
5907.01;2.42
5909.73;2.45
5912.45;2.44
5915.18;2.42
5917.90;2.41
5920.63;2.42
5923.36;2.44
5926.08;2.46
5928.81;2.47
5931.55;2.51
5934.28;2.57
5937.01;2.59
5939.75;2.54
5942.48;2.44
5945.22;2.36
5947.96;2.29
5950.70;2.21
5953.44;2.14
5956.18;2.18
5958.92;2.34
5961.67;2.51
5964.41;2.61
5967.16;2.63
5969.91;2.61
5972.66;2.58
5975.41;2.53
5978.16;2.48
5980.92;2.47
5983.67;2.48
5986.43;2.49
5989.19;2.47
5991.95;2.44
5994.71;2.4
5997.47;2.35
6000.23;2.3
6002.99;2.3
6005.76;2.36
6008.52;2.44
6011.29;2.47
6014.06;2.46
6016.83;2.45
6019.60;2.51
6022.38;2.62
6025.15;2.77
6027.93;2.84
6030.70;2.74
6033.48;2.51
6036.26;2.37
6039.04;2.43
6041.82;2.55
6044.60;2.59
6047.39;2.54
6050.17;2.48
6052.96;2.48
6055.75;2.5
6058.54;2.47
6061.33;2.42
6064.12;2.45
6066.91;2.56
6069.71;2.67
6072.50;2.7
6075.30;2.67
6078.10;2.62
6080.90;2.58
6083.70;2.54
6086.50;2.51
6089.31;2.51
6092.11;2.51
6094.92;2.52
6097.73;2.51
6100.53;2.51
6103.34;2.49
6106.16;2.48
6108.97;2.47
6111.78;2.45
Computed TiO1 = 0.07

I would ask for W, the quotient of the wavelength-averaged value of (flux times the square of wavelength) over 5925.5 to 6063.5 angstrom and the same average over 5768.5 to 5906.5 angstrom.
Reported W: 1.0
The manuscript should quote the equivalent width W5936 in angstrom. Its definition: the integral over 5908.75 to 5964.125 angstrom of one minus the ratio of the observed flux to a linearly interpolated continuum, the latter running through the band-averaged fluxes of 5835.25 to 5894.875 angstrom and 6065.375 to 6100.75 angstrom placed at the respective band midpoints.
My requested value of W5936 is 2.7 angstrom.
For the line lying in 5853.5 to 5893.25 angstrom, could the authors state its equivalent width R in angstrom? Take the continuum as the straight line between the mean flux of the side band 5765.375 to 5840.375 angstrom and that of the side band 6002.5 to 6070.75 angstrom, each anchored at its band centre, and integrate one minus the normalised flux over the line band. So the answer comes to 1.7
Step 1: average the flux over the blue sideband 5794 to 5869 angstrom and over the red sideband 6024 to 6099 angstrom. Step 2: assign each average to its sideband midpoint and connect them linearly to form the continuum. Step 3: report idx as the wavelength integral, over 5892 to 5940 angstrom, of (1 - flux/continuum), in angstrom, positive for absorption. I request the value 3.23 angstrom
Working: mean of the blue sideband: 2.61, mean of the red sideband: 2.56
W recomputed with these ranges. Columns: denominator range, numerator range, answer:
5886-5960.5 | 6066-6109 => 1.14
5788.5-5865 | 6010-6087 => 1.06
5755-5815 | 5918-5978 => 1.01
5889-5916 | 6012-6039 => 1.15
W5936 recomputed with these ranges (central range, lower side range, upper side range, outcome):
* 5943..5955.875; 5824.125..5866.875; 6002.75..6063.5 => 1.6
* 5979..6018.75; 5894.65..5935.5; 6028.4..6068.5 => 0.9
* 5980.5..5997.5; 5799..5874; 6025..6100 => 0.8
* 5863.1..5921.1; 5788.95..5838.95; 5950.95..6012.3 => 2.8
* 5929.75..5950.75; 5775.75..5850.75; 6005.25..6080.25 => 0.9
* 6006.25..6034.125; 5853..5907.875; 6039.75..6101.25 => -0.7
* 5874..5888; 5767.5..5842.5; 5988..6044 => 0.8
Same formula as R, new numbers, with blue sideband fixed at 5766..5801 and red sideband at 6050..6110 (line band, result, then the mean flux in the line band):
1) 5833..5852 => -1.25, 2.7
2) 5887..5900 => 1.63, 2.21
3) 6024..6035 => -0.78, 2.71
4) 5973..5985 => 0.15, 2.5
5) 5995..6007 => 0.93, 2.33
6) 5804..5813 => -0.16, 2.57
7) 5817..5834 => -0.91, 2.66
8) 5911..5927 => 0.62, 2.43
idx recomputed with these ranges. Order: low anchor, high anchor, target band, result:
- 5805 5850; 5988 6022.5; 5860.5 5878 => 0.2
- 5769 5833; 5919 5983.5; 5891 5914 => 1.4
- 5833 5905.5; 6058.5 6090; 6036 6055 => 0.4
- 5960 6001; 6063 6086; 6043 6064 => 0.6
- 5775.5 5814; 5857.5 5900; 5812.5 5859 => -3.3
